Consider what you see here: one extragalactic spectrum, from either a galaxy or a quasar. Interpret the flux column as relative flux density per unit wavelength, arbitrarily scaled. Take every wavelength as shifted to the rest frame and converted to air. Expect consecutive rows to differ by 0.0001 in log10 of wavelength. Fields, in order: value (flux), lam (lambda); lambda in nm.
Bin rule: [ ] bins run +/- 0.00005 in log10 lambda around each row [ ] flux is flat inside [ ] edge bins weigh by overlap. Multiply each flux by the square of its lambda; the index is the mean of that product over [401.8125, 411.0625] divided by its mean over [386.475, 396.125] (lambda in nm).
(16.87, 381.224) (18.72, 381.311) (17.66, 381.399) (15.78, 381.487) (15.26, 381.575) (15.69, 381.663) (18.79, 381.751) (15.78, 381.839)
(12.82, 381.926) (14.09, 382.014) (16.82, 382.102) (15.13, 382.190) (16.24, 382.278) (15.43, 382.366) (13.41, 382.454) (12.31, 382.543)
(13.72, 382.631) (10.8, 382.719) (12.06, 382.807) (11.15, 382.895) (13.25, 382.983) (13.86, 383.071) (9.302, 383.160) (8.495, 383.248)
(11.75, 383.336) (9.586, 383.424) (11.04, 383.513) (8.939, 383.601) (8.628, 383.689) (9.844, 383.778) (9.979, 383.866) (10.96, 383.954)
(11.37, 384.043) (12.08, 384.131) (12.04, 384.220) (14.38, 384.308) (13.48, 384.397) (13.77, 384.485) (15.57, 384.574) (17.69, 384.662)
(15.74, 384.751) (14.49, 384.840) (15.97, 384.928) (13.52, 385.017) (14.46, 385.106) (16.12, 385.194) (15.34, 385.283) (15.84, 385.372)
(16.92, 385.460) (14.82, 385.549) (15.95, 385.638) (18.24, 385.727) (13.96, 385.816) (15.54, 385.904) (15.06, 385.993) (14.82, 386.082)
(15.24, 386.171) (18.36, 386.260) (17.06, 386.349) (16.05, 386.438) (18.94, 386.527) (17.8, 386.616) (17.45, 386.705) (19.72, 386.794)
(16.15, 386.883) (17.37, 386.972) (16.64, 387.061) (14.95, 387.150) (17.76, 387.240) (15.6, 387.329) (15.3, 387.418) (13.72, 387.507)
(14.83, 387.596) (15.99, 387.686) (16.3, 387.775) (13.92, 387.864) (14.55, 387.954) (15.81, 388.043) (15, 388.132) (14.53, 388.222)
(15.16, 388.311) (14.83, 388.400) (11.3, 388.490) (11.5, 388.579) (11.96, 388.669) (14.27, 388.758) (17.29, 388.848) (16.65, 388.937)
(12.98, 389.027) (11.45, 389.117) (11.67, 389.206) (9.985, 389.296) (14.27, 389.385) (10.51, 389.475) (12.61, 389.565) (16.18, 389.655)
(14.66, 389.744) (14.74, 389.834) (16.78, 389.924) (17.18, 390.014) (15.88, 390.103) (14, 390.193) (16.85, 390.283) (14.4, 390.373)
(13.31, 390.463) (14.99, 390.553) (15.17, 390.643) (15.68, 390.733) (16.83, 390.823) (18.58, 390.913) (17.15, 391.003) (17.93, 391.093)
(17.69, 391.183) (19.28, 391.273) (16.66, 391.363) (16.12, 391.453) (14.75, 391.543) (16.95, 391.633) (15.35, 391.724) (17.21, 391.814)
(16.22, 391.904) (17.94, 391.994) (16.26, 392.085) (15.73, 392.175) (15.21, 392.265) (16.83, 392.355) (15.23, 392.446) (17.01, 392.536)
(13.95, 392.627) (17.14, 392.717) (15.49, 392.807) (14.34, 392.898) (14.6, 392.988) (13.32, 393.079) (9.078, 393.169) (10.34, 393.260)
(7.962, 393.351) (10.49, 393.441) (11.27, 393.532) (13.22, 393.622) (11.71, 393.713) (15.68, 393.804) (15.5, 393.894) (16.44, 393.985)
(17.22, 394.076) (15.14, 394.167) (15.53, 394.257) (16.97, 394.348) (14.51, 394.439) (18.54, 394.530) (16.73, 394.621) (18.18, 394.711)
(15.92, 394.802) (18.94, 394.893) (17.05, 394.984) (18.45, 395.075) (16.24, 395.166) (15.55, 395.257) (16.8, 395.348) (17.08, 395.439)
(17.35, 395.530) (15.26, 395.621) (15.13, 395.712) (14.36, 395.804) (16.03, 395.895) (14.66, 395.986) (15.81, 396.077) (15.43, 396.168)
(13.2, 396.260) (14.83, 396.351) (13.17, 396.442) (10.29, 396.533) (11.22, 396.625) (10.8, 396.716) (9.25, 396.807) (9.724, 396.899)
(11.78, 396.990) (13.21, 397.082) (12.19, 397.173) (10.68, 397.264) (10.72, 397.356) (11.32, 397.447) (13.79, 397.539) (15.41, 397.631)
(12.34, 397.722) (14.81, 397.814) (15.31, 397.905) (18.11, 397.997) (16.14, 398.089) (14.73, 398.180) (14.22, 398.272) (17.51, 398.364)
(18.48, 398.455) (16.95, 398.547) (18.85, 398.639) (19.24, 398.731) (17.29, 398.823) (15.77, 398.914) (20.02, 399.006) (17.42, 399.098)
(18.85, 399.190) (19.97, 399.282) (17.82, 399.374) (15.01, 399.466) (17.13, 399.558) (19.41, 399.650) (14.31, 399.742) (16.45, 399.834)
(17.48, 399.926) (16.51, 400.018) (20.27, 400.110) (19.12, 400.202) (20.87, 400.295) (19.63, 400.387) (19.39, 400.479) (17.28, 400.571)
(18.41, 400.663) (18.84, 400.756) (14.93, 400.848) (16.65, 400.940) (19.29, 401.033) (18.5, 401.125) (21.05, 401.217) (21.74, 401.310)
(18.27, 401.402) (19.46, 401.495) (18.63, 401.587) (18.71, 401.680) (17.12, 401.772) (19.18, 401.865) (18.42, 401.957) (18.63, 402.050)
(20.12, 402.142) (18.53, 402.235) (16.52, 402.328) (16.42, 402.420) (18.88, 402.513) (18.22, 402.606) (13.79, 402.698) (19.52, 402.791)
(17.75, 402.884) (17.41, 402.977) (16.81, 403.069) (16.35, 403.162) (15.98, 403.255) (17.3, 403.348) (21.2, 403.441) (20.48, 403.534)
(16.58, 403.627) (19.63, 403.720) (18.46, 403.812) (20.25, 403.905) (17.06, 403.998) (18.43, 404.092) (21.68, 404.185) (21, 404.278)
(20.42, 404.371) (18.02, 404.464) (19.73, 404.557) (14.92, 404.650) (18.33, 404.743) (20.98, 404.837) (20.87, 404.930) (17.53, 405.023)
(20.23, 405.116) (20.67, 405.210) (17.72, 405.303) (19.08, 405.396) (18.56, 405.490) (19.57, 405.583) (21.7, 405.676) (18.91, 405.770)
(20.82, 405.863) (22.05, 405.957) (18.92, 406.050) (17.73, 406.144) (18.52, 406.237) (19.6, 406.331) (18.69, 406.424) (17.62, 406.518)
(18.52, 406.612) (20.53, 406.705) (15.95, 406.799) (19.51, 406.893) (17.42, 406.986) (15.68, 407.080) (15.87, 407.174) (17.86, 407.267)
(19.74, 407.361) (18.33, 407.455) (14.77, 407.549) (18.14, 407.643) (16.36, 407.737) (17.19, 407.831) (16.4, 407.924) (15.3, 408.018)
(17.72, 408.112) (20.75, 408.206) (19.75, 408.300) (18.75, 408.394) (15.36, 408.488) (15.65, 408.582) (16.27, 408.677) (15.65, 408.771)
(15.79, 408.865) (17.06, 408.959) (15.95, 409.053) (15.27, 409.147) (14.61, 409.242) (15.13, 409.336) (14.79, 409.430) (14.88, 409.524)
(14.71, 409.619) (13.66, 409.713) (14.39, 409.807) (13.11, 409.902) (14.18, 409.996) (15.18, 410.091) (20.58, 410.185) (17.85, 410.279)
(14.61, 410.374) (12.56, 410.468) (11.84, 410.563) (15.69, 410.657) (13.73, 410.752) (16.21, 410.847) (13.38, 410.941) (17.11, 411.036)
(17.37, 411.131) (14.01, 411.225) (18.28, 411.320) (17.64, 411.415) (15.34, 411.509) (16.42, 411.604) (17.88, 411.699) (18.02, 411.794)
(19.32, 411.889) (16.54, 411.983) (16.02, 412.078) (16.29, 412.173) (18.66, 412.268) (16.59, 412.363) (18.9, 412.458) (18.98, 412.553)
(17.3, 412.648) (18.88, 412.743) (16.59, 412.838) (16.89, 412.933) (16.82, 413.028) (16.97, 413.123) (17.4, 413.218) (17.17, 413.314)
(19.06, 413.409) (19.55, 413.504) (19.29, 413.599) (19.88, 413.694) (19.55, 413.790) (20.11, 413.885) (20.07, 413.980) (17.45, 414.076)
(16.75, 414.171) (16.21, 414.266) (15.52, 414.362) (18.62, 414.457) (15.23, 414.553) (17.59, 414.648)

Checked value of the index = 1.23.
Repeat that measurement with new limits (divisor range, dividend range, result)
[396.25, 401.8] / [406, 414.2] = 1.10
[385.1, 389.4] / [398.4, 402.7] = 1.27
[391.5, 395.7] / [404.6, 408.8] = 1.27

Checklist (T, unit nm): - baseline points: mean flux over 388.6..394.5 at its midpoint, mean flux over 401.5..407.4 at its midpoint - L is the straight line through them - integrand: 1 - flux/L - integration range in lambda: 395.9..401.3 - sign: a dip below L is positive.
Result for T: 0.327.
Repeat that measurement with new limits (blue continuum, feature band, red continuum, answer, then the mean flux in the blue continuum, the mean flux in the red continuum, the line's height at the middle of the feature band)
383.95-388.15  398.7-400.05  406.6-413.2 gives -0.118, 15.5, 16.6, 16.1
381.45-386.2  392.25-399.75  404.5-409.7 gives 0.380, 13.8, 17.8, 15.9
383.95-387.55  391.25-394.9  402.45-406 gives 0.365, 15.6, 18.9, 16.9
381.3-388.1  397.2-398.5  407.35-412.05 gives 0.077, 14.6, 16.2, 15.4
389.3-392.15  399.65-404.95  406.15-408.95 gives -0.456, 15.8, 17.5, 17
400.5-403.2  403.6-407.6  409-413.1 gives -0.346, 18.1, 16.1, 17.3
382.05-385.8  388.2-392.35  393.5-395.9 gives -0.069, 13.4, 16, 14.9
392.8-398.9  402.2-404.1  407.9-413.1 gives -0.298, 14.6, 16.3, 15.4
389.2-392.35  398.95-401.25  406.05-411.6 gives -0.299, 15.6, 16.5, 16.1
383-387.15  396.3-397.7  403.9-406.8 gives 0.433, 14.4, 19.2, 17.2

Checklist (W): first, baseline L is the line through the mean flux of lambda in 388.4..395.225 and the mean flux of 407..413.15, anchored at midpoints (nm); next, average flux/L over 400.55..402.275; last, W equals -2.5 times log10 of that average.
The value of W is -0.18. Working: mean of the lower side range 15.1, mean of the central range 18.6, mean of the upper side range 16.4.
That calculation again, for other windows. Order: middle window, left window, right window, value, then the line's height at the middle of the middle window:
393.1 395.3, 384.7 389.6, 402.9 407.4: 0.12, 16.6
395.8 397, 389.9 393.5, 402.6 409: 0.26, 16.3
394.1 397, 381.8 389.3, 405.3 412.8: 0.03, 15.4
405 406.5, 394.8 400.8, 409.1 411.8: -0.24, 15.6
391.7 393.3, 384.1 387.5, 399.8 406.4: 0.12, 16.9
